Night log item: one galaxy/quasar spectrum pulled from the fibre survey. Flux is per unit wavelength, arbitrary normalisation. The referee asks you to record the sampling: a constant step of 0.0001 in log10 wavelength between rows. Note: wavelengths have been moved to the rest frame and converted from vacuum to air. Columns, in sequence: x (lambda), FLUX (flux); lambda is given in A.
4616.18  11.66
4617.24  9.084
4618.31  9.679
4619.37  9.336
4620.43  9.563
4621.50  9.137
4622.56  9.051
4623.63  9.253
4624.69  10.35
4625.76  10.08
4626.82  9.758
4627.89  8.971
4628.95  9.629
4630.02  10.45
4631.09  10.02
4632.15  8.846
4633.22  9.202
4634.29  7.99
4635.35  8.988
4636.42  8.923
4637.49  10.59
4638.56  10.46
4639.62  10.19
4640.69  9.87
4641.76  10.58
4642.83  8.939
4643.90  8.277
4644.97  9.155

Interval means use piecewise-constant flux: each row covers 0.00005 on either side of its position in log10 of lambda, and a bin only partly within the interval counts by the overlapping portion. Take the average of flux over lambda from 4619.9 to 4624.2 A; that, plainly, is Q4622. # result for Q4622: 9.26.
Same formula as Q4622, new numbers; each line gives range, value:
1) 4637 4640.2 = 10.4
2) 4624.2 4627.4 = 10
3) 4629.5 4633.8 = 9.6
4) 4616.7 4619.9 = 9.38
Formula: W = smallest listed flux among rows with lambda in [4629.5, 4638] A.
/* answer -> 7.99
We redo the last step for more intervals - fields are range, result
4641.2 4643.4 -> 8.939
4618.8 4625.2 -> 9.051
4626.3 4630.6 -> 8.971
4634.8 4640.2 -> 8.923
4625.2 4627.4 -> 9.758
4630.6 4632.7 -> 8.846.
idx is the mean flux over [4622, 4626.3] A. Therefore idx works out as 9.69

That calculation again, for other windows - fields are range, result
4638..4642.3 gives 10.3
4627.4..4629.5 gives 9.32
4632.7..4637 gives 8.79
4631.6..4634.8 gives 8.69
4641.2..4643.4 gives 9.72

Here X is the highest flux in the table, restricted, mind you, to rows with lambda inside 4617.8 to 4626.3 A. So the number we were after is 10.35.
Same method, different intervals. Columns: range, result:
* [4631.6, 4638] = 10.59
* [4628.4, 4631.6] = 10.45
